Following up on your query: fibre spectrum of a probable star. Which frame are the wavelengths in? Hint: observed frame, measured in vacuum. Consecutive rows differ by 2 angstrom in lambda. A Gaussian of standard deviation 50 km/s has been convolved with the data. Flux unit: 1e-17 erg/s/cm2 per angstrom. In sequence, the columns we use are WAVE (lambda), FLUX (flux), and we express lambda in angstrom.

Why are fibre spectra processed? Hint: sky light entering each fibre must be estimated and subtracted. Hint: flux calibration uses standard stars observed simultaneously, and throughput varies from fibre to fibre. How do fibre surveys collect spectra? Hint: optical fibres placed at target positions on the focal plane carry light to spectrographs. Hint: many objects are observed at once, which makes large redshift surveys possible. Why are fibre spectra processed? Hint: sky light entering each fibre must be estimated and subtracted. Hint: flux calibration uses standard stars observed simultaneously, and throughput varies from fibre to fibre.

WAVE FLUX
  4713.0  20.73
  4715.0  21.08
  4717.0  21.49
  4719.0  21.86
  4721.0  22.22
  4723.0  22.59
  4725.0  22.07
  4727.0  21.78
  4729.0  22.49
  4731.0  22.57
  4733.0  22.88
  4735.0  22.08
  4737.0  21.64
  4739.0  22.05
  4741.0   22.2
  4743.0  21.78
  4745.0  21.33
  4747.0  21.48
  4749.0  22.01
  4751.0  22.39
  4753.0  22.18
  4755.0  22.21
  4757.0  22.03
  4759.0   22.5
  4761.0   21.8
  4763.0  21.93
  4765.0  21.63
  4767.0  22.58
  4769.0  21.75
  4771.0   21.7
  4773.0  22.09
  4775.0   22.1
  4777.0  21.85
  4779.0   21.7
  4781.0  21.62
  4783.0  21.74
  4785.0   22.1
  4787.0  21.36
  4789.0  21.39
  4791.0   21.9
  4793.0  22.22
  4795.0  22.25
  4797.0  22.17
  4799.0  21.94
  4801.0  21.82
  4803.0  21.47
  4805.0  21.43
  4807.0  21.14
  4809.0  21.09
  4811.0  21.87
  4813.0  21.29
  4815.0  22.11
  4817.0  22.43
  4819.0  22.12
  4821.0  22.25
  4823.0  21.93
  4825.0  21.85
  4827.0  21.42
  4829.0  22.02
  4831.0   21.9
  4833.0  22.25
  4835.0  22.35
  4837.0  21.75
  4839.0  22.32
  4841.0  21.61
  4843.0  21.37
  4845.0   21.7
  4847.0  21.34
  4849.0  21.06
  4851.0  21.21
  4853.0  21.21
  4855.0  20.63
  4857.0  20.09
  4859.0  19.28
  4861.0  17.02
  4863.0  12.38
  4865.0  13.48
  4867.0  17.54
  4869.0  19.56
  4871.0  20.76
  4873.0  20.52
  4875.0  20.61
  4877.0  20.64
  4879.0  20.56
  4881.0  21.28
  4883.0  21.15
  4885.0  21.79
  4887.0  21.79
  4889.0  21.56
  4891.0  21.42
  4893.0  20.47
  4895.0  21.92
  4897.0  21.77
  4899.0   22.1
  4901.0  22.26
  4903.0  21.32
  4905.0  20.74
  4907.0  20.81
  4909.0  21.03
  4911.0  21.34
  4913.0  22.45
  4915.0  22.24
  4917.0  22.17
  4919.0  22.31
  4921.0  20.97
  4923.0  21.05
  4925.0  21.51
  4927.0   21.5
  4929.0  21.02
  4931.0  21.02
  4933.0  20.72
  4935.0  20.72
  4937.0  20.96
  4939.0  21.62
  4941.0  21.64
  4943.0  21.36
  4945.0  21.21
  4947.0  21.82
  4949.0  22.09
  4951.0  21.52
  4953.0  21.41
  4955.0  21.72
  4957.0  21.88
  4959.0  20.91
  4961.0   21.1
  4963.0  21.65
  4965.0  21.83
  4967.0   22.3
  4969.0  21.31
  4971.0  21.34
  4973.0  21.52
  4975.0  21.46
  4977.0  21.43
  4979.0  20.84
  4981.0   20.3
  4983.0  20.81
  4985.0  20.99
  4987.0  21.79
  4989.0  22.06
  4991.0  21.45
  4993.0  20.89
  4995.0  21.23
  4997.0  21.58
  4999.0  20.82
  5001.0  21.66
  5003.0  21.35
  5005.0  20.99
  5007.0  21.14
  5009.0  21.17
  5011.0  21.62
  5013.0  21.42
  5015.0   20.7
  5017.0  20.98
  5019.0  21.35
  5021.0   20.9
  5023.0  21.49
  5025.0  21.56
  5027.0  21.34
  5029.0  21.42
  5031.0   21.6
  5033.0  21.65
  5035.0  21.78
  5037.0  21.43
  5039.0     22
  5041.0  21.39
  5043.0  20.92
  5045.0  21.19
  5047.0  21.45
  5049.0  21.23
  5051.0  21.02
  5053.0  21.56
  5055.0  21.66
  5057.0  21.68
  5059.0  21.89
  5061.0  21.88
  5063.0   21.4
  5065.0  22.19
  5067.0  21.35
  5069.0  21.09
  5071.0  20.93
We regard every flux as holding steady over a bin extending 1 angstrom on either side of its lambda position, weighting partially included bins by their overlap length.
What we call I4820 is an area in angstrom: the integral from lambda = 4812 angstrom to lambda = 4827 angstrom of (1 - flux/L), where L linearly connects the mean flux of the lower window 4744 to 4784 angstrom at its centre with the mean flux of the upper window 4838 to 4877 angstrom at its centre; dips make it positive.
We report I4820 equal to -1.0 angstrom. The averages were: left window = 21.9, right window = 19.7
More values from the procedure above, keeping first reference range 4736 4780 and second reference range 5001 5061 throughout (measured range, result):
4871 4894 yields 0.7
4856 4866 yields 2.4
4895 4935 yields 0.3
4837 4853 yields 0.2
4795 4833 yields 0.0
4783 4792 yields 0.1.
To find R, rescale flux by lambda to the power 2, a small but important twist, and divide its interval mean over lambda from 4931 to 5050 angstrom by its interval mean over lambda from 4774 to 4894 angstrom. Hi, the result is 1.08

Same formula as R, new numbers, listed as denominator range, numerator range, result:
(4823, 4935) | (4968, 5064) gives 1.08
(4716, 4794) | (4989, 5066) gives 1.09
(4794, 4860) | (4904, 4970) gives 1.04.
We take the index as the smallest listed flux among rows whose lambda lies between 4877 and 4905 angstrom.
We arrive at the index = 20.47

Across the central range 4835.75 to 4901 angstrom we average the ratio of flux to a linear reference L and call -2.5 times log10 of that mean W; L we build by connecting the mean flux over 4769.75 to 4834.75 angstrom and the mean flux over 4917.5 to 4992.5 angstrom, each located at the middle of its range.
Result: 0.06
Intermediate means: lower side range 21.8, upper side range 21.4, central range 20.4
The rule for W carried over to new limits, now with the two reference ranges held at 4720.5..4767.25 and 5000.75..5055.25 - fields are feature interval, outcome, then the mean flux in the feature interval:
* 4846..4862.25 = 0.088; 20.1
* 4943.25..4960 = -0.001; 21.6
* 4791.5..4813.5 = 0.011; 21.7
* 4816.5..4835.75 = -0.008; 22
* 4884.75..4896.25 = 0.012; 21.5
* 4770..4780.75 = 0.007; 21.9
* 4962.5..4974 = -0.008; 21.7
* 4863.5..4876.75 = 0.170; 18.6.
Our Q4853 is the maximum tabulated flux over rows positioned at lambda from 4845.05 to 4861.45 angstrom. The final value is 21.34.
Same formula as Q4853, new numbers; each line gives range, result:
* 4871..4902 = 22.26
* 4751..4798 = 22.58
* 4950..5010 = 22.3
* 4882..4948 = 22.45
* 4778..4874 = 22.43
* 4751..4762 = 22.5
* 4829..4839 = 22.35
